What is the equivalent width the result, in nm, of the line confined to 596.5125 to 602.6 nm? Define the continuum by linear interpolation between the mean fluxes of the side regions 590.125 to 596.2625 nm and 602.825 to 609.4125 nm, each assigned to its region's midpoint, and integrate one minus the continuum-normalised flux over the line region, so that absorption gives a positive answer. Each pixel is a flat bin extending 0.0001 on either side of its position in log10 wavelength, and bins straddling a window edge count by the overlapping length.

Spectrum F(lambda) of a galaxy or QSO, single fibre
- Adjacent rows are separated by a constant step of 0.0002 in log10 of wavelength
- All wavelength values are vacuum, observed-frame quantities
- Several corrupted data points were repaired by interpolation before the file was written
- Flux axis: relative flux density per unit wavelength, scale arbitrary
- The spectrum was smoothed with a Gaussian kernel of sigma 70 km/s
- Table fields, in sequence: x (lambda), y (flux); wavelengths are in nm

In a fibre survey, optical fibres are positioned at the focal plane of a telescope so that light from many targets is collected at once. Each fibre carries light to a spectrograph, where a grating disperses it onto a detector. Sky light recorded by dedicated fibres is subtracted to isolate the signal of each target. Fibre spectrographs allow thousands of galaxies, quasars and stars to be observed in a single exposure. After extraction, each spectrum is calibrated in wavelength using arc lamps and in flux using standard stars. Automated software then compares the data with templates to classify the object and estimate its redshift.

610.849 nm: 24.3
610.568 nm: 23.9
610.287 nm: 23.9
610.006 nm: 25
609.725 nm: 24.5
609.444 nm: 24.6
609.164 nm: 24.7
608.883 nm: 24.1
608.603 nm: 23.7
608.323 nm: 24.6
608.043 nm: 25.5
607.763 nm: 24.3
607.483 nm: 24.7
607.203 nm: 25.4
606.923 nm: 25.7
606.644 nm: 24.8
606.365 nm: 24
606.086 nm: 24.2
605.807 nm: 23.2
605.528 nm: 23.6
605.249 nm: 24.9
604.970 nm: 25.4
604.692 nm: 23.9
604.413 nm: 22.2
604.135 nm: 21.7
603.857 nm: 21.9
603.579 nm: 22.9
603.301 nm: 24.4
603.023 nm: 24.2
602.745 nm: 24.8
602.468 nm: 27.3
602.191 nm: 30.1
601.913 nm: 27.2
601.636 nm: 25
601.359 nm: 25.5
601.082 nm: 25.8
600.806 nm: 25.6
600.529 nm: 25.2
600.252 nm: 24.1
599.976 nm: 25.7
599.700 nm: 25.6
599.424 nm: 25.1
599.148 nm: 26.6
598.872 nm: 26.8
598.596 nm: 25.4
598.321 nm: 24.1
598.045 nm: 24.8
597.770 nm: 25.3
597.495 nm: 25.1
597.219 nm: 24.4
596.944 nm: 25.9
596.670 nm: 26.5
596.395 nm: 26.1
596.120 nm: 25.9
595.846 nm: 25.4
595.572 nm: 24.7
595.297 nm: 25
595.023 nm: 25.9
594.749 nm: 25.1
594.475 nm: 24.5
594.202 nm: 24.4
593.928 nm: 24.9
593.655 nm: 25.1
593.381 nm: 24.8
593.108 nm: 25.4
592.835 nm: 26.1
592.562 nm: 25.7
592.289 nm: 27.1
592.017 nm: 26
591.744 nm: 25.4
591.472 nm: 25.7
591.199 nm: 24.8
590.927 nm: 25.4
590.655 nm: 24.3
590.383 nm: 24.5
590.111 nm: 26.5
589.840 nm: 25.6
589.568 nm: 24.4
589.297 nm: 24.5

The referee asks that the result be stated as -0.26 nm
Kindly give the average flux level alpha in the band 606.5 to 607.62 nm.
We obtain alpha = 25.1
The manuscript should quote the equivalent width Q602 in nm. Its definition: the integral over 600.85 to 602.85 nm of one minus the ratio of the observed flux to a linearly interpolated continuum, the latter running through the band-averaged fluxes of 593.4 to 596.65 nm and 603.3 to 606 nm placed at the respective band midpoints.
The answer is -0.22 nm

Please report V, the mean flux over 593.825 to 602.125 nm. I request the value 25.4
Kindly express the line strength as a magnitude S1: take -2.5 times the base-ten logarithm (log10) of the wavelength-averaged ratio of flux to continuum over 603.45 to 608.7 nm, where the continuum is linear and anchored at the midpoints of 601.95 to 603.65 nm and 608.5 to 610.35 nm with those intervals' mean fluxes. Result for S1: 0.047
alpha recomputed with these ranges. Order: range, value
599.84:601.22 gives 25.3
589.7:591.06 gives 25.3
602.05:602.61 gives 28.7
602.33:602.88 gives 26.1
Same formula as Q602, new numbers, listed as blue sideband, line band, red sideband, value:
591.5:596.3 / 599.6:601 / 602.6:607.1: -0.04 nm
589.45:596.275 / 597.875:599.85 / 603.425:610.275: -0.05 nm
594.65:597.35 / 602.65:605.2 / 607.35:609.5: 0.14 nm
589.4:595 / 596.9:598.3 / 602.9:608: -0.01 nm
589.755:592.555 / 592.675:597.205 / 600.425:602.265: 0.08 nm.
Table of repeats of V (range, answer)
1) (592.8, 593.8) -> 25.3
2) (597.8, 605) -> 25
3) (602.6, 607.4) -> 24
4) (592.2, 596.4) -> 25.3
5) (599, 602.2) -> 25.8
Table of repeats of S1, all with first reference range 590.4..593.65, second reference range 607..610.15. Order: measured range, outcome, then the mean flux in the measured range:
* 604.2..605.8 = 0.05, 23.8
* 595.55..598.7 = 0.00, 25.3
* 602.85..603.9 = 0.06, 23.5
